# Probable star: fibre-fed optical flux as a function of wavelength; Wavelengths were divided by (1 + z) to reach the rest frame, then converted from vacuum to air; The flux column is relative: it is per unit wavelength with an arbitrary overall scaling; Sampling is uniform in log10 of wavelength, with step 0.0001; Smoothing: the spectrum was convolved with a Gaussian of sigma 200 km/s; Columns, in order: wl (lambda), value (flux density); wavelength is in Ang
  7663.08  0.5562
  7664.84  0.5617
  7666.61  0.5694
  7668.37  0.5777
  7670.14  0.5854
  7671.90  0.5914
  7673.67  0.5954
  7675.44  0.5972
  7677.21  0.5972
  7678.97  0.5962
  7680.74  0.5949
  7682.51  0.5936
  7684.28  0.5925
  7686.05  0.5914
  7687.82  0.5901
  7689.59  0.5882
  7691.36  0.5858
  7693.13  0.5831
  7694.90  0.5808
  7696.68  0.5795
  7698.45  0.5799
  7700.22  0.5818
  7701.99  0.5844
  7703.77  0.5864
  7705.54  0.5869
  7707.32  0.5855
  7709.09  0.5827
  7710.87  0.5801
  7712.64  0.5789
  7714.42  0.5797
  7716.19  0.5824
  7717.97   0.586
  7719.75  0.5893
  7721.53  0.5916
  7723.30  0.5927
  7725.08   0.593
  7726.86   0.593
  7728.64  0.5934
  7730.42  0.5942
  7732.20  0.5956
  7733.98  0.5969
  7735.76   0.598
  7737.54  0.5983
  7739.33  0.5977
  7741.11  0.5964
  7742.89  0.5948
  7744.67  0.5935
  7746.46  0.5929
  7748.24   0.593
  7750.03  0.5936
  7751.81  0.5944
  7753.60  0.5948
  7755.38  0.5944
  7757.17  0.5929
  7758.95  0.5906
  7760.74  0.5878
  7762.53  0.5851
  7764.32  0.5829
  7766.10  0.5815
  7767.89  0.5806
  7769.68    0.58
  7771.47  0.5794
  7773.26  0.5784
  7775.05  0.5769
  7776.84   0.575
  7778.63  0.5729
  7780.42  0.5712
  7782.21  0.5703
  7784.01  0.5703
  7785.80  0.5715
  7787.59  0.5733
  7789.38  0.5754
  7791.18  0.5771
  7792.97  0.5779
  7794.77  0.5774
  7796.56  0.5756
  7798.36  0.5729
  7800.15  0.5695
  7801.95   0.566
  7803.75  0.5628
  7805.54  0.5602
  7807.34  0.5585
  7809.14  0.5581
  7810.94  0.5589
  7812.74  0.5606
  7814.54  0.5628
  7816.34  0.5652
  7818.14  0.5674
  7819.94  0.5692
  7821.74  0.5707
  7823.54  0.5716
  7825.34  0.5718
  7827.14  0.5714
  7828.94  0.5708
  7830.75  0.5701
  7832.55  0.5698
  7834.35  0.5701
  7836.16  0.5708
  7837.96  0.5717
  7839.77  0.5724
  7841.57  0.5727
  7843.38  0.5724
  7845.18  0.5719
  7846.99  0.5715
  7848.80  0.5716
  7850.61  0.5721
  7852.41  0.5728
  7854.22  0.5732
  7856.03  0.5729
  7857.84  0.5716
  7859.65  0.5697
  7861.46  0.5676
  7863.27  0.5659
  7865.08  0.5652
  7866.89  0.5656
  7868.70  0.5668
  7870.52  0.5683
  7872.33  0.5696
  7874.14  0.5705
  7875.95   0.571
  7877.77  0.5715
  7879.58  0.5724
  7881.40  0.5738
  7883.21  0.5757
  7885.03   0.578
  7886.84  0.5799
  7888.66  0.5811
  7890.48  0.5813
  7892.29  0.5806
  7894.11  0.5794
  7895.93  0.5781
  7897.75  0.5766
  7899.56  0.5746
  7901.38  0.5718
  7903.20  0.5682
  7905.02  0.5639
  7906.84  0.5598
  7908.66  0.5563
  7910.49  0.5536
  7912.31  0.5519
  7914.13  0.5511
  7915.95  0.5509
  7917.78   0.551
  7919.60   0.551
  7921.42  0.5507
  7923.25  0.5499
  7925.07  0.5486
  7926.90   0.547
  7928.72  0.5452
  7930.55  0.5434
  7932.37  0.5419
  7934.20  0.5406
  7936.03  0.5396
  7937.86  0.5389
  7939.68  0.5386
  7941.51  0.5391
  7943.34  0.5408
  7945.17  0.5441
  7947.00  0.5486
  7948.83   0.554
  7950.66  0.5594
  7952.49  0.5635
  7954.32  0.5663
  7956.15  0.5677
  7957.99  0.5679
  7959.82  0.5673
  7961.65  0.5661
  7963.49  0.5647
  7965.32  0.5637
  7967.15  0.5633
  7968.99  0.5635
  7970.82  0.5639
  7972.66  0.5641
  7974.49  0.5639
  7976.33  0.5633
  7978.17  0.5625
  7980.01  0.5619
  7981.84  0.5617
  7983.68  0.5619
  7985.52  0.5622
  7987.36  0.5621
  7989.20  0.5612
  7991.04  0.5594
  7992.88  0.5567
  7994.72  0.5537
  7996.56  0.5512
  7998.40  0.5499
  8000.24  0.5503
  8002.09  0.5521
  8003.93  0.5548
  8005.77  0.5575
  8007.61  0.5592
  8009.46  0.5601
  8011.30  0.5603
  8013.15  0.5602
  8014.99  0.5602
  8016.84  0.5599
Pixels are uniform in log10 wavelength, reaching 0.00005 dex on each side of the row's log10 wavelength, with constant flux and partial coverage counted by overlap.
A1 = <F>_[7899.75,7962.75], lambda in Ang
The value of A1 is 0.553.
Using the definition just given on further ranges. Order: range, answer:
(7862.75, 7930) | 0.565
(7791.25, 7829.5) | 0.568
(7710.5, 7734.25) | 0.589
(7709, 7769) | 0.59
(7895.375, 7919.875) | 0.561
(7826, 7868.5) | 0.571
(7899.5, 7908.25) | 0.566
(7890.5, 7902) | 0.578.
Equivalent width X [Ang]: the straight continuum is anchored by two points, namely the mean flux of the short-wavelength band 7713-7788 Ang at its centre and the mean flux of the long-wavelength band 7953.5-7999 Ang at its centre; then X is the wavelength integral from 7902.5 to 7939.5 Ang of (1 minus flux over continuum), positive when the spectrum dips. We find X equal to 1.2 Ang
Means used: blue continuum 0.587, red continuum 0.562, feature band 0.55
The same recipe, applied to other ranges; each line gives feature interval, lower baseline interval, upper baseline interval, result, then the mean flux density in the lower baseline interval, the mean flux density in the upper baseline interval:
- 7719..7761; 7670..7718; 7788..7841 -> -1.0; 0.587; 0.569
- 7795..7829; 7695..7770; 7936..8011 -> 0.7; 0.589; 0.558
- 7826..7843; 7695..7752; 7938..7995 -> 0.1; 0.589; 0.559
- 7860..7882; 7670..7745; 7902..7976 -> -0.2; 0.59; 0.554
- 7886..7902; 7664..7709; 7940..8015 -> -0.3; 0.586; 0.559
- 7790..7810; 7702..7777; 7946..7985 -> 0.4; 0.589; 0.563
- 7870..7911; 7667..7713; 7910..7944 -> -1.5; 0.587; 0.546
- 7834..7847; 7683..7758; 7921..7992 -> 0.0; 0.59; 0.556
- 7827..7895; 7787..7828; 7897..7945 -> -1.4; 0.568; 0.552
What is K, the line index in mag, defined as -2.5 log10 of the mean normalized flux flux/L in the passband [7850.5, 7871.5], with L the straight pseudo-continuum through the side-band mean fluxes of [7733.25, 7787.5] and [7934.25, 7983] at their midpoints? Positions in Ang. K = 0.00 mag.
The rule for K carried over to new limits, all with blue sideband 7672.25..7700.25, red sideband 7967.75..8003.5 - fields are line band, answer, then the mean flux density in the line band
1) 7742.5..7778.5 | -0.01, 0.587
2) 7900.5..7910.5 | 0.01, 0.563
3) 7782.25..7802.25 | 0.01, 0.573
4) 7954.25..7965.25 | -0.01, 0.566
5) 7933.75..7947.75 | 0.04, 0.541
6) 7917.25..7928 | 0.03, 0.55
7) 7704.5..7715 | 0.01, 0.582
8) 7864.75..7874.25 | 0.01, 0.568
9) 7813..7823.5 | 0.02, 0.567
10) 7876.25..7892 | -0.01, 0.577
